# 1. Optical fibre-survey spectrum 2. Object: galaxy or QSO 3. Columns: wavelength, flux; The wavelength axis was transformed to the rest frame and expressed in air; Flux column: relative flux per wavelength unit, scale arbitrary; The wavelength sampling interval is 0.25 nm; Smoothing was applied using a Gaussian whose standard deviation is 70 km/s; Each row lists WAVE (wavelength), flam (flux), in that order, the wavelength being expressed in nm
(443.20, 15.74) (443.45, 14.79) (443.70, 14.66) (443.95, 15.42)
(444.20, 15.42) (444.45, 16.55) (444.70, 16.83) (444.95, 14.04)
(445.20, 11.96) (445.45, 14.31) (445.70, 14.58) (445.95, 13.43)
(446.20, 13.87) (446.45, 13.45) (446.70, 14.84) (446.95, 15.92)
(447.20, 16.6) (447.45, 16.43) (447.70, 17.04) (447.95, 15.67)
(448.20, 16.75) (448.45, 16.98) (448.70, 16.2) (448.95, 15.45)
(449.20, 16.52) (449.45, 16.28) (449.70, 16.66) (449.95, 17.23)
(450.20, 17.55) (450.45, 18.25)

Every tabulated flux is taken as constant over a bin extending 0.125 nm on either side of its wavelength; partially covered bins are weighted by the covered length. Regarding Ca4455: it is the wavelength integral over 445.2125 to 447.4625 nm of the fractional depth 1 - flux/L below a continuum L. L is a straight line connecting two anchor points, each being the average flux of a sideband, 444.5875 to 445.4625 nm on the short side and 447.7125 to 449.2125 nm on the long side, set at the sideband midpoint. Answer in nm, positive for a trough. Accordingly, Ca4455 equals 0.066 nm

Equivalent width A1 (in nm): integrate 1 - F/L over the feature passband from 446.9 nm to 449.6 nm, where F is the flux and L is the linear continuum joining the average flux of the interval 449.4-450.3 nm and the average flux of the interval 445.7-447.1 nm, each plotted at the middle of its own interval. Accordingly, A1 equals -0.11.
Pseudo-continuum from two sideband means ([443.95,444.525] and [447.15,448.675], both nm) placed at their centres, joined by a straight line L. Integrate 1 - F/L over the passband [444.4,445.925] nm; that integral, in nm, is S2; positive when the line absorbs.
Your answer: 0.14 nm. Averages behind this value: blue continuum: 15.8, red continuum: 16.6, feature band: 14.5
